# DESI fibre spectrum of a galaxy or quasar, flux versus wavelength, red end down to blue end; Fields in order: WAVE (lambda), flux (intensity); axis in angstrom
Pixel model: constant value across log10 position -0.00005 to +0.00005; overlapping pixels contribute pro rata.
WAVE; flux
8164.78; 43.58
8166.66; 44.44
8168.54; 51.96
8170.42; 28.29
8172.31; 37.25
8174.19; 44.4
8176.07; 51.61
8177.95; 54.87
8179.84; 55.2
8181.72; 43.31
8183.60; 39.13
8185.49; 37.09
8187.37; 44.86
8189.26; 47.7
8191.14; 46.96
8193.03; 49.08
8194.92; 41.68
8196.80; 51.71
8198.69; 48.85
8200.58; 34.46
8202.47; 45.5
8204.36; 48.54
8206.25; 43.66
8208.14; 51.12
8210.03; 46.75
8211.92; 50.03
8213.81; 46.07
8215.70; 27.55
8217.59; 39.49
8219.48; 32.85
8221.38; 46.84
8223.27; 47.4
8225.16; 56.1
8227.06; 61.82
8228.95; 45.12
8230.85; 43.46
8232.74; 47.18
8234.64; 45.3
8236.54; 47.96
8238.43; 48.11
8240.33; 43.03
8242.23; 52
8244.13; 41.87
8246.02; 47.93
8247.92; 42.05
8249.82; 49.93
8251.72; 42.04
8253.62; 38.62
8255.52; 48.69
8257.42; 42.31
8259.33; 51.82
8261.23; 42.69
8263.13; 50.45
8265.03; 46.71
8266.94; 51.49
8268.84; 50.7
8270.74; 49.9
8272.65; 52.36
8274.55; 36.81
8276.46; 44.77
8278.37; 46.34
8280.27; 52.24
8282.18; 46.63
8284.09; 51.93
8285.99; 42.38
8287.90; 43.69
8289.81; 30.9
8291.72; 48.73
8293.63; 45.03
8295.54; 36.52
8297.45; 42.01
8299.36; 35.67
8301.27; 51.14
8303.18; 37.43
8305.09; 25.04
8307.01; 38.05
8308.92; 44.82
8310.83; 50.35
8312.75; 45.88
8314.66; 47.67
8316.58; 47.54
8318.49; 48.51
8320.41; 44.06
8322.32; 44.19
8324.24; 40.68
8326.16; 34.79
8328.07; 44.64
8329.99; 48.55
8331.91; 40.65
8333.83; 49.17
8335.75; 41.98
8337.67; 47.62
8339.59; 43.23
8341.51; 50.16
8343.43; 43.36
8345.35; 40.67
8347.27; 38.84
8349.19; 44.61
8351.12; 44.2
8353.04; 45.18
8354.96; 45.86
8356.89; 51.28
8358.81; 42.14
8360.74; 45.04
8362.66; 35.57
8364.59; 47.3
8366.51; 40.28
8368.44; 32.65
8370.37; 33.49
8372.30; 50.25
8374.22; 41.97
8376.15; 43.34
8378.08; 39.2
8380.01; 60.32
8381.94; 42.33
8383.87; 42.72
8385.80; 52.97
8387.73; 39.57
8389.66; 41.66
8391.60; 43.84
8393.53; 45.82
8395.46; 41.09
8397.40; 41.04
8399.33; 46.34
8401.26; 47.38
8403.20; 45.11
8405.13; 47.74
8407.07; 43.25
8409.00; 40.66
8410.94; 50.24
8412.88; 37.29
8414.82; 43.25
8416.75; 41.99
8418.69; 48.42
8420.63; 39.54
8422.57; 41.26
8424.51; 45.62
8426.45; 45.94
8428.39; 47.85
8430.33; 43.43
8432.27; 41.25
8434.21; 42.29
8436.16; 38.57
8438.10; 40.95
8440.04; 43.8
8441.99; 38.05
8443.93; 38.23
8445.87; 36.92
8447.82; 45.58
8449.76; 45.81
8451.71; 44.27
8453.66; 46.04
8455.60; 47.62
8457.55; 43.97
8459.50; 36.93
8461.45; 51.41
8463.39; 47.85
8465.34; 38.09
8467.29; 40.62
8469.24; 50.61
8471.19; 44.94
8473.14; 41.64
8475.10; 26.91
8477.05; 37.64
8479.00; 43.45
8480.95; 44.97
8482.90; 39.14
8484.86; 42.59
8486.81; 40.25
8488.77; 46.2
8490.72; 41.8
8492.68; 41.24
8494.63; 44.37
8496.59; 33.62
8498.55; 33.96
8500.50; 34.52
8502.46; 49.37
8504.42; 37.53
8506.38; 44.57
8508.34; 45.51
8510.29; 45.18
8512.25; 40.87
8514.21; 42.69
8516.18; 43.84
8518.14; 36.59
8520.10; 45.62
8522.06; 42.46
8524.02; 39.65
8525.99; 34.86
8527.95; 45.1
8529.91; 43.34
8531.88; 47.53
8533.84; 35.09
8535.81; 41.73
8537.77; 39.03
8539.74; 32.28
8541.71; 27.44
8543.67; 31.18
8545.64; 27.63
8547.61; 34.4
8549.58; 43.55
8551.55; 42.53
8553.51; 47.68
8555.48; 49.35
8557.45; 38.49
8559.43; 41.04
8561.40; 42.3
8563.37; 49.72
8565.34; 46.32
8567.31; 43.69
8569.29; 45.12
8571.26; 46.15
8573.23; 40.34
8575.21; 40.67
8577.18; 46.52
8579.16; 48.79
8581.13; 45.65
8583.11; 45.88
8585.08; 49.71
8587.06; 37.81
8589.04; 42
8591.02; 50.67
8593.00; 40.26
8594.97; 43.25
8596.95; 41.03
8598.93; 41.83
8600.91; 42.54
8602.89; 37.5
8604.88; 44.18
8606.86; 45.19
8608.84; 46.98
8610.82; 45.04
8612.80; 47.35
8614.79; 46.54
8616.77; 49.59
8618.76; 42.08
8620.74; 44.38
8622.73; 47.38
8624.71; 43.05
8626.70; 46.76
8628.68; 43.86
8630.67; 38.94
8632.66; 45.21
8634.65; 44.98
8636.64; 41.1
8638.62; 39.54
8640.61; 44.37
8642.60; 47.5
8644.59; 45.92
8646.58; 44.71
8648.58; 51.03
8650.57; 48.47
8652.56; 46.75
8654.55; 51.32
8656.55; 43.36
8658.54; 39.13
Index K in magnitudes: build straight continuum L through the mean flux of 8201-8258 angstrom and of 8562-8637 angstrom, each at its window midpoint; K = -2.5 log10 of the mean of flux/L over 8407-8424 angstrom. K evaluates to 0.05 mag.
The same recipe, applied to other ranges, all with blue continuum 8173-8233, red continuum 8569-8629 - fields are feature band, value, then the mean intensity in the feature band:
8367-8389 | 0.045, 43.4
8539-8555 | 0.224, 36.3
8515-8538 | 0.086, 41.3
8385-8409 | 0.018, 44.4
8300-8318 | 0.059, 43.1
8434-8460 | 0.071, 42.2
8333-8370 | 0.047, 43.5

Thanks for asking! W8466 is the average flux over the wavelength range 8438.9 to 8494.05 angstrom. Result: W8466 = 42.4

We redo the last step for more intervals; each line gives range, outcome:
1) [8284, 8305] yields 41.2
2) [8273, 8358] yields 43.8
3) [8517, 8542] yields 39.6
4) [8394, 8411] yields 44.5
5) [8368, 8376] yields 40.4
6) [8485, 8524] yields 41.6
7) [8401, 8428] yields 44.1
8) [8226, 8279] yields 46.9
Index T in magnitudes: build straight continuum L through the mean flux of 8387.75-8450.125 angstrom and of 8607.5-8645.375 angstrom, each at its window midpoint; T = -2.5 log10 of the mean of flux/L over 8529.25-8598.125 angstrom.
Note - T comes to 0.058 mag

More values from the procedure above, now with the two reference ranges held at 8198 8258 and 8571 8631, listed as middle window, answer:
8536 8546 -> 0.34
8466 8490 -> 0.08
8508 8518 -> 0.04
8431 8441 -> 0.08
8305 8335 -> 0.03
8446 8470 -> 0.00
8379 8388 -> -0.08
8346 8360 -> 0.01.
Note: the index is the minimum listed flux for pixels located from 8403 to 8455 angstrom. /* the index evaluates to 36.92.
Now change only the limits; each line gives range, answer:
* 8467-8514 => 26.91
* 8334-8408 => 32.65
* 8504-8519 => 36.59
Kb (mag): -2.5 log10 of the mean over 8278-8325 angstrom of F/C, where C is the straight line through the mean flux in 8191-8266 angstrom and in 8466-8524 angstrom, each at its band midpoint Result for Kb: 0.03 mag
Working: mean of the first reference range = 45.8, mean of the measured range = 43.5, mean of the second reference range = 41.4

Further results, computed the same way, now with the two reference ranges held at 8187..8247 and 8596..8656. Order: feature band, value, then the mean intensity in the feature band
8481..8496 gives 0.08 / 42.2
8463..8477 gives 0.11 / 41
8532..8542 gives 0.22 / 36.7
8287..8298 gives 0.12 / 41.1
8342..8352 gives 0.07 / 42.7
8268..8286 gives -0.04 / 47.7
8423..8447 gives 0.09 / 41.9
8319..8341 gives 0.04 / 43.8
